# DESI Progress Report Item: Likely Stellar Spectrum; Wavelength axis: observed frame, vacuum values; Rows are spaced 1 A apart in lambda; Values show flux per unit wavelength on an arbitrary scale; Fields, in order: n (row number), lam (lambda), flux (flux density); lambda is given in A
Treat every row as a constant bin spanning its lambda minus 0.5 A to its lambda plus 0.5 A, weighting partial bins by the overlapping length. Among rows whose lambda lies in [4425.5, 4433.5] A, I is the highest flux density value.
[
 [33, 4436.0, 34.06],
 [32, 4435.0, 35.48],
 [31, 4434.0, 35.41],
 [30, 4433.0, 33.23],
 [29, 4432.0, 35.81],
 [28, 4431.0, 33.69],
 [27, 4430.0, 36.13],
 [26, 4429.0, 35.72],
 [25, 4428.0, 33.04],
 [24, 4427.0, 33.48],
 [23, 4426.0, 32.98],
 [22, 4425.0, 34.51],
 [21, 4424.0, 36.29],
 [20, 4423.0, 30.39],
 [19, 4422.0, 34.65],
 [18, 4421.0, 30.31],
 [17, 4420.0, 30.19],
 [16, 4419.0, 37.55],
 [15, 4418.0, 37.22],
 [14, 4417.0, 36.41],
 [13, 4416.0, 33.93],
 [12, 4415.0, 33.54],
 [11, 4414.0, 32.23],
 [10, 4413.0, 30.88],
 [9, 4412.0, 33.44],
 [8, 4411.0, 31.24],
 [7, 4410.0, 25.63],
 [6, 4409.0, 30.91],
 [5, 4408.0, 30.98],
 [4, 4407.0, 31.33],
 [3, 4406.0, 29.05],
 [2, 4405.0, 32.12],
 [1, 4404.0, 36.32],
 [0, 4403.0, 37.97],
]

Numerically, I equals 36.13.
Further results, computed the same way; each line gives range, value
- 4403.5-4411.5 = 36.32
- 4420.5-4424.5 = 36.29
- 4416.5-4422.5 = 37.55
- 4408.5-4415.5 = 33.54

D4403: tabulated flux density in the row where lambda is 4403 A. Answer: 37.97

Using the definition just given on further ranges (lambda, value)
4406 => 29.05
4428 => 33.04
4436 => 34.06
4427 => 33.48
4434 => 35.41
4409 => 30.91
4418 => 37.22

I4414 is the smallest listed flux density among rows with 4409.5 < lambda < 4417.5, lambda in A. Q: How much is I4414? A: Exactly 25.63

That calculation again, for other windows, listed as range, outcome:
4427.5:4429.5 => 33.04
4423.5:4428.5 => 32.98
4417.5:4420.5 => 30.19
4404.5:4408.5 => 29.05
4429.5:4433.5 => 33.23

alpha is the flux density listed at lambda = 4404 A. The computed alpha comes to 36.32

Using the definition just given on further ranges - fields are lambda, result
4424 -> 36.29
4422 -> 34.65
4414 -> 32.23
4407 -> 31.33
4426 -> 32.98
